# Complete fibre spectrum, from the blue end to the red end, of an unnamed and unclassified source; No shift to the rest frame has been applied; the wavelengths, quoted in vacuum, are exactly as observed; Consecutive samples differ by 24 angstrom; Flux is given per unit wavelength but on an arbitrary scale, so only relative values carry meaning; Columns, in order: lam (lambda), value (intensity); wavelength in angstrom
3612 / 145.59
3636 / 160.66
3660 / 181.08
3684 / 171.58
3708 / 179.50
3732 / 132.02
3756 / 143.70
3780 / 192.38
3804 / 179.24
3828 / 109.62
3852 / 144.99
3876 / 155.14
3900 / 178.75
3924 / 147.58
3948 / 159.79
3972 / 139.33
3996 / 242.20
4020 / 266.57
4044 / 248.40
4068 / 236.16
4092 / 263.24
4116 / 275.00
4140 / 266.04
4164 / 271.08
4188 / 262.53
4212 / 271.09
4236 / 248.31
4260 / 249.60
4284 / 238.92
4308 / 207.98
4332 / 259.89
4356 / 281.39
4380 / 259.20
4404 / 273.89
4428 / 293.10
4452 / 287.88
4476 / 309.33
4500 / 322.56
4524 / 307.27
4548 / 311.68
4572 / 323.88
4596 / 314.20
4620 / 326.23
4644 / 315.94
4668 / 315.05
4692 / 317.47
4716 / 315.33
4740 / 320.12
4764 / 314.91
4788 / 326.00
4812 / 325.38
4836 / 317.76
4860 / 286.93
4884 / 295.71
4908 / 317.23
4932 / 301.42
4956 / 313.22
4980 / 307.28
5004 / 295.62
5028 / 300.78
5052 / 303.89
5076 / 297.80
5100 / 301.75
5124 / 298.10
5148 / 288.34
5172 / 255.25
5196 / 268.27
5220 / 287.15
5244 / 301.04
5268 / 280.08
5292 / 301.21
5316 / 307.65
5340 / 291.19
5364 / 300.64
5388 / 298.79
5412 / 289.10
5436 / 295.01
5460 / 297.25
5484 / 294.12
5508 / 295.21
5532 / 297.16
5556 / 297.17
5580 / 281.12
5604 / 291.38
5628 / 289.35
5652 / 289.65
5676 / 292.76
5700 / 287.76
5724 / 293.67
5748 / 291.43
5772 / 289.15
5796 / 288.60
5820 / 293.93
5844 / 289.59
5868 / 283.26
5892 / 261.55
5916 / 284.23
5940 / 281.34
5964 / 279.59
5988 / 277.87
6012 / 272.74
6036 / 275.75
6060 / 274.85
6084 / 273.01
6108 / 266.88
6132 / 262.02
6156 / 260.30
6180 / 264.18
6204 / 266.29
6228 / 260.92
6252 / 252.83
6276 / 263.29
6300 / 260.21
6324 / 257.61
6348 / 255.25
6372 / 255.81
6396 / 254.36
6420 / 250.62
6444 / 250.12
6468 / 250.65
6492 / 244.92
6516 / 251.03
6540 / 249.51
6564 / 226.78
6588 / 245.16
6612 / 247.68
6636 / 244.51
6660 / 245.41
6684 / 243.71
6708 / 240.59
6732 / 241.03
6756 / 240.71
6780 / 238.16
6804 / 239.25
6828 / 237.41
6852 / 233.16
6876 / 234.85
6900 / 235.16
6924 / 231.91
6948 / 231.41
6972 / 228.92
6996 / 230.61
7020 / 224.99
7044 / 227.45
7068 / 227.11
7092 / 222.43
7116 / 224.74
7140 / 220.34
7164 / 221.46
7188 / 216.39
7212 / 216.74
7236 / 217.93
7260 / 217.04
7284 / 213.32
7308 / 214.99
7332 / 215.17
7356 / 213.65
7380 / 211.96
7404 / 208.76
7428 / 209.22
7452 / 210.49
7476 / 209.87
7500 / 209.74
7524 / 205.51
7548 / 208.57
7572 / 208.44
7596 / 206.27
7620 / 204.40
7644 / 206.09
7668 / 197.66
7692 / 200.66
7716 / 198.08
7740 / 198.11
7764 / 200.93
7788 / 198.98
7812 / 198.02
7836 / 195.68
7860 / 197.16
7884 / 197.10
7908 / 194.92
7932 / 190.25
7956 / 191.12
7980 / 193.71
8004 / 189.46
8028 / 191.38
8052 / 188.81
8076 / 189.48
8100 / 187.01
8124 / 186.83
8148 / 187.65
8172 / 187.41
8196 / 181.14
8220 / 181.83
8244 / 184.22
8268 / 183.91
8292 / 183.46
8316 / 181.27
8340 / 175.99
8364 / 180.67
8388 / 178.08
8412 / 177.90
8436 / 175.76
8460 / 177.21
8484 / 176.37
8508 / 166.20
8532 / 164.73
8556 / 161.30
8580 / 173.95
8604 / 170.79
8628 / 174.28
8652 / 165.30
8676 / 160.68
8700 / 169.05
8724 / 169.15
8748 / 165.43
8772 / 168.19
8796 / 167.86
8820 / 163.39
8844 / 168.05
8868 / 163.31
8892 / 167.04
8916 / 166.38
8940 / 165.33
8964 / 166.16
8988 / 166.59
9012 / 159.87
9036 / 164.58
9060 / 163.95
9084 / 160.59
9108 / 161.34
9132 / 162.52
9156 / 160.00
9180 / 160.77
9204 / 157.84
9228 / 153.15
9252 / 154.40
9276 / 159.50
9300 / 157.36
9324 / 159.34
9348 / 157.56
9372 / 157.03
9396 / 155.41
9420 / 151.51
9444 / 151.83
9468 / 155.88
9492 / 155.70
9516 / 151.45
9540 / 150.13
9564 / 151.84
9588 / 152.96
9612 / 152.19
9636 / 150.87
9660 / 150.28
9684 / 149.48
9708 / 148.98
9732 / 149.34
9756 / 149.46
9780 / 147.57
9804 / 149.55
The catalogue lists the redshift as 0.00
